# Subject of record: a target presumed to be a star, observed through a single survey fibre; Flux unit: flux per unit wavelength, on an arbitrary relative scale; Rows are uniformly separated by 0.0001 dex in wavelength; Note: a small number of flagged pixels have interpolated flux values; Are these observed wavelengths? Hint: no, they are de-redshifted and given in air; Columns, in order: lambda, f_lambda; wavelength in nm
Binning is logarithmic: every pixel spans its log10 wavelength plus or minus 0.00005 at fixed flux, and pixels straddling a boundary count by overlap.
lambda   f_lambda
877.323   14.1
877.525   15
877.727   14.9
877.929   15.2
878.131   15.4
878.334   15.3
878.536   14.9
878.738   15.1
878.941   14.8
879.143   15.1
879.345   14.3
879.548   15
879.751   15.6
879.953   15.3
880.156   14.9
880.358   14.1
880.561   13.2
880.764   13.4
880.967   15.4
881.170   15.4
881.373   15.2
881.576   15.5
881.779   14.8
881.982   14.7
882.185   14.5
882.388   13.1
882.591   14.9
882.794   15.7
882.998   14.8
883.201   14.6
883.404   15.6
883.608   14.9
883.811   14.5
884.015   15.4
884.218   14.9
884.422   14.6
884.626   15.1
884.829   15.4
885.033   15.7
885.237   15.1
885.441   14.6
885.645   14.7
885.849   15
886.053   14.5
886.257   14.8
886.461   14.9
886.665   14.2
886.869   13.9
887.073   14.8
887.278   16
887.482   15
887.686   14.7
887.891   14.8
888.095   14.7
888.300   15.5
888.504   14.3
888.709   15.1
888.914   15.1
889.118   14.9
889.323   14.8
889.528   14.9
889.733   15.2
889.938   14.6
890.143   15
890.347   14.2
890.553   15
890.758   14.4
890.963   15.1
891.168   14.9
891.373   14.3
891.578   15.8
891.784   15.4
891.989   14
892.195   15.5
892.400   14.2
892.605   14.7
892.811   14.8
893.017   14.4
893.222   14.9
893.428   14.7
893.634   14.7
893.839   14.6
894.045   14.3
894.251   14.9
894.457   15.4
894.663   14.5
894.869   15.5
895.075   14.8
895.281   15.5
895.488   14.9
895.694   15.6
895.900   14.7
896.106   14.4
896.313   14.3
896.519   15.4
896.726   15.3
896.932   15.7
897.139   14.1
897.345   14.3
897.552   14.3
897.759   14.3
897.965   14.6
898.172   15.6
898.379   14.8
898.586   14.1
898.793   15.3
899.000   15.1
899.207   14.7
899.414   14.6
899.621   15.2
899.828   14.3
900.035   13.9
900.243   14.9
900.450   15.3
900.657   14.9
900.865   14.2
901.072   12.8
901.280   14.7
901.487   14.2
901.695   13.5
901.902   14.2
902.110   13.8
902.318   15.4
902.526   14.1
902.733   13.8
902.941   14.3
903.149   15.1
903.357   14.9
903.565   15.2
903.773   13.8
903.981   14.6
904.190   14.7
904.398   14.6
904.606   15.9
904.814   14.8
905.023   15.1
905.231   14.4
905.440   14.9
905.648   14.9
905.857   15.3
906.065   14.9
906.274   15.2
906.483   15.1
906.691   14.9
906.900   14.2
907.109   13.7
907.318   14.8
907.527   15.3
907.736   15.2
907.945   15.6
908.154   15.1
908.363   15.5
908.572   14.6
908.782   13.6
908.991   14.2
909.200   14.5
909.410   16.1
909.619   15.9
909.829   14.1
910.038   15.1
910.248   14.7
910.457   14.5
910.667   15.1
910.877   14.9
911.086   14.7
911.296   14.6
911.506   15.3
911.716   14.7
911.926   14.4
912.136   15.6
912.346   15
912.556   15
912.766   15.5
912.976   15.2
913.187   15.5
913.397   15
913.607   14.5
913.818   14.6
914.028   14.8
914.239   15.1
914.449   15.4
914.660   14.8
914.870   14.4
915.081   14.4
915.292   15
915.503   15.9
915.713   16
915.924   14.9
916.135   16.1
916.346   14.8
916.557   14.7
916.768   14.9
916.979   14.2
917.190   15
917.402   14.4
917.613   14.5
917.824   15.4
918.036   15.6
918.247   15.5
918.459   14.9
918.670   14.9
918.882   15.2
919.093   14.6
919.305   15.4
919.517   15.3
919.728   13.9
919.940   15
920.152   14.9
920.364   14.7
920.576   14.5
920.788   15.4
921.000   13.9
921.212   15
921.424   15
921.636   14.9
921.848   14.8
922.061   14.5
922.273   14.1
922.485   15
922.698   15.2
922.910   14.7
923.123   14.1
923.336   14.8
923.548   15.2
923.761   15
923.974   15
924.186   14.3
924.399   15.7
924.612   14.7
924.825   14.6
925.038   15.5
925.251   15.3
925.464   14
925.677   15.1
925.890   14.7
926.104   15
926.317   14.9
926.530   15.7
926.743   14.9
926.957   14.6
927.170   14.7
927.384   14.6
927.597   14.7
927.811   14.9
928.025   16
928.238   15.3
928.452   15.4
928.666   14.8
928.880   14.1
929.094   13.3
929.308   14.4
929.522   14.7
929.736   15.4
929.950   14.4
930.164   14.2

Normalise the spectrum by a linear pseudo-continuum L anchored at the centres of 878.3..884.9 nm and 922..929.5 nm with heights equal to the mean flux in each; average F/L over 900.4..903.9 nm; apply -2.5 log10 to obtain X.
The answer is 0.04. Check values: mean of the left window 14.8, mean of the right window 14.8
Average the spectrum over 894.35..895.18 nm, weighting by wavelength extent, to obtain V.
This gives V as 15.1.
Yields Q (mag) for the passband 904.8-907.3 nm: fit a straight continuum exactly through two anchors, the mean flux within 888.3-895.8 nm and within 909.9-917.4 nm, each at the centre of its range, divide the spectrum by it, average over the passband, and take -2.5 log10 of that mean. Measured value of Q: 0.01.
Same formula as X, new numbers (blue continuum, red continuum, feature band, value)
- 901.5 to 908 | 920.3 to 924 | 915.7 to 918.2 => -0.02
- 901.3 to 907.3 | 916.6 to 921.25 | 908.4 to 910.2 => -0.01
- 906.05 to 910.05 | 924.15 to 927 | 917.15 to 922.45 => 0.01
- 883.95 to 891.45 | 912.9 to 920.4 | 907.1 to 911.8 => 0.01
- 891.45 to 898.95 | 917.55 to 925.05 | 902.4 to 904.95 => 0.01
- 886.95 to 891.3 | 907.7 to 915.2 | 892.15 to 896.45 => 0.01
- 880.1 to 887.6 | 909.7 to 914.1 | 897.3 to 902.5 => 0.03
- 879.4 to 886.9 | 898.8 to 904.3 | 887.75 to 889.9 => -0.01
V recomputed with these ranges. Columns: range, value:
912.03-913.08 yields 15.3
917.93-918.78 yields 15.2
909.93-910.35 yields 14.9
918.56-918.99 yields 15.1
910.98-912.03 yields 14.7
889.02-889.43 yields 14.8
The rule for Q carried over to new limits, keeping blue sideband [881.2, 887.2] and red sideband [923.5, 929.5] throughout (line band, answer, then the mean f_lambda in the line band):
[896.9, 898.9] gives 0.01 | 14.7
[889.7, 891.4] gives 0.01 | 14.7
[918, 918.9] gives -0.02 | 15.2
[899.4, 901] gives 0.02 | 14.6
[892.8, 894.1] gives 0.02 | 14.6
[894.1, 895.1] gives -0.01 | 15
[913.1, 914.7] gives -0.01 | 15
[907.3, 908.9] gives -0.01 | 15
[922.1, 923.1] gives 0.01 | 14.7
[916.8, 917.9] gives 0.01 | 14.7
